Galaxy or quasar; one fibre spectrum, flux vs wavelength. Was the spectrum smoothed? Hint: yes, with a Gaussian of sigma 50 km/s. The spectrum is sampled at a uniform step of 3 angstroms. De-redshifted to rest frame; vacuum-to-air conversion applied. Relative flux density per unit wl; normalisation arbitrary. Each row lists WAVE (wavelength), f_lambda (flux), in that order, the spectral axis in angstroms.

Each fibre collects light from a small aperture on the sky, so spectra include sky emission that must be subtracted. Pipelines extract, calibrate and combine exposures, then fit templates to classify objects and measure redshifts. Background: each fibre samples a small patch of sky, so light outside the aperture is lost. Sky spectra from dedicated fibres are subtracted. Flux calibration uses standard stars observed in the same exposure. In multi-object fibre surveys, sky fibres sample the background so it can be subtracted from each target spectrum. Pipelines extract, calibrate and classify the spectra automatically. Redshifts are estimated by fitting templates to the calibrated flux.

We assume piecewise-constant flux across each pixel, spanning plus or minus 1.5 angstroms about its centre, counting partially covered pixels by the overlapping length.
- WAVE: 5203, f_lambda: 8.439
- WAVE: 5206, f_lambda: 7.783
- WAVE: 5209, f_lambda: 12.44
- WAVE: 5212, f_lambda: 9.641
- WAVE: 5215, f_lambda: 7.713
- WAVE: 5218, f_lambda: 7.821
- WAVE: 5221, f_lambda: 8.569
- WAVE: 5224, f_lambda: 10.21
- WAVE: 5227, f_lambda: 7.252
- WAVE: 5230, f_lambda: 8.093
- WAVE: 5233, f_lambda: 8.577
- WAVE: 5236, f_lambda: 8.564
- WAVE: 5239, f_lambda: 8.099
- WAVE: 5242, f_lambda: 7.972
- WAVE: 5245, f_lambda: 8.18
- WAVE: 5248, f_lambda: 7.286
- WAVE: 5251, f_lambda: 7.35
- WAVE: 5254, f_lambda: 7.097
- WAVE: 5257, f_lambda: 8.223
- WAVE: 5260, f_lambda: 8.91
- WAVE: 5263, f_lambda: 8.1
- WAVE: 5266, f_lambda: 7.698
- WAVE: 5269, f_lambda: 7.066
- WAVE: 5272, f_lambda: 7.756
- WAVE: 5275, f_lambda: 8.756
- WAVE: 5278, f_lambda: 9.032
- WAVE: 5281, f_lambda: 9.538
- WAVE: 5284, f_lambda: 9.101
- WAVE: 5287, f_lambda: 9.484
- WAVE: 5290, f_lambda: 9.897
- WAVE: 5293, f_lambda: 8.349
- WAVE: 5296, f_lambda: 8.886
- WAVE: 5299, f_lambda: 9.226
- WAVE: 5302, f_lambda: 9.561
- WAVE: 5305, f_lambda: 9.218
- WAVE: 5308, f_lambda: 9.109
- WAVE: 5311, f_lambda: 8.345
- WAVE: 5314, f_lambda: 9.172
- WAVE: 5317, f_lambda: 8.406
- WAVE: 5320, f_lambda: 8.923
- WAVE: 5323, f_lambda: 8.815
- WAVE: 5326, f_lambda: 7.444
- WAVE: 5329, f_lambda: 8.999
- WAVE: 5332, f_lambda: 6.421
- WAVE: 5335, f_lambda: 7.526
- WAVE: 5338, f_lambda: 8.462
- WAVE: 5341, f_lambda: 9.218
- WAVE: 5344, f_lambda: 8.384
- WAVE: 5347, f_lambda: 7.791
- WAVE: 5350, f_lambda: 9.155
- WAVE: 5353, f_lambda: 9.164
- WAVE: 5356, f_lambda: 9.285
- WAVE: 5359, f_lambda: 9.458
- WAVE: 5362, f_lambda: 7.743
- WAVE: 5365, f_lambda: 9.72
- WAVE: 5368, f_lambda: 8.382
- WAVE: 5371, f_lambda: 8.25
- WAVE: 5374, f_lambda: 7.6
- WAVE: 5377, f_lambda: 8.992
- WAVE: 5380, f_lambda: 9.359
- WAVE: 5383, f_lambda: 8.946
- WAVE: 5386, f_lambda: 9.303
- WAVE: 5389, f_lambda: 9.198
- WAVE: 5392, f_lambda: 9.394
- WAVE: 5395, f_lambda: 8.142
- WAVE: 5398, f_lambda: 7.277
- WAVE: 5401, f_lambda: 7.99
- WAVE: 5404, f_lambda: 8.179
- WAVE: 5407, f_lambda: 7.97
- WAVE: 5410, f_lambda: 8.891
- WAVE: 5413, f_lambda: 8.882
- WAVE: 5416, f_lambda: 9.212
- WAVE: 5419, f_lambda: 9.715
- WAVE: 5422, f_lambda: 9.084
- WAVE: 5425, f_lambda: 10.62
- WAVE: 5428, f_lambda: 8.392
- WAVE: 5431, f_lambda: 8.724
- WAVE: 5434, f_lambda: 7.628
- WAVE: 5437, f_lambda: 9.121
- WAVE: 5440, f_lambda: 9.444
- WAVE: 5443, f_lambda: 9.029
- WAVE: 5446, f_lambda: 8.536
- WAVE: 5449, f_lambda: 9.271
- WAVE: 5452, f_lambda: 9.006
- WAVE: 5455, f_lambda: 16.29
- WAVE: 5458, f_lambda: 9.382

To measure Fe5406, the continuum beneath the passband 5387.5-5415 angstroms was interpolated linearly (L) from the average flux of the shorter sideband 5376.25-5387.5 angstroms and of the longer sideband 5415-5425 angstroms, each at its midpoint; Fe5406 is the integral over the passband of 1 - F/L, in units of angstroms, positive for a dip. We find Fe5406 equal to 2.6 angstroms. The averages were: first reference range 9.16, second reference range 9.54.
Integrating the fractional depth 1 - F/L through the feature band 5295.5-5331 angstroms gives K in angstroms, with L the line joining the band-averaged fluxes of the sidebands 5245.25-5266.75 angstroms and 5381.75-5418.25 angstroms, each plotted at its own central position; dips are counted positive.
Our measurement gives -2.9 angstroms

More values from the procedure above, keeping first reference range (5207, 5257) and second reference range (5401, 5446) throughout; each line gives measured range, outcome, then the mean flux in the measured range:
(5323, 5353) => 1.5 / 8.24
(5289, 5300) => -0.6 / 9.05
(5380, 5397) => -0.4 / 8.98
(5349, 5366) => -0.7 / 9.07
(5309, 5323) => -0.2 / 8.74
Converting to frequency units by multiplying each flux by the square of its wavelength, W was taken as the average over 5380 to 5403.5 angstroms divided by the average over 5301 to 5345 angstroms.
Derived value 1.04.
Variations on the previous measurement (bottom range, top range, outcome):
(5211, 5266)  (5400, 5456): 1.21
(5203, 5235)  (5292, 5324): 1.05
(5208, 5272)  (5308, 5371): 1.07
